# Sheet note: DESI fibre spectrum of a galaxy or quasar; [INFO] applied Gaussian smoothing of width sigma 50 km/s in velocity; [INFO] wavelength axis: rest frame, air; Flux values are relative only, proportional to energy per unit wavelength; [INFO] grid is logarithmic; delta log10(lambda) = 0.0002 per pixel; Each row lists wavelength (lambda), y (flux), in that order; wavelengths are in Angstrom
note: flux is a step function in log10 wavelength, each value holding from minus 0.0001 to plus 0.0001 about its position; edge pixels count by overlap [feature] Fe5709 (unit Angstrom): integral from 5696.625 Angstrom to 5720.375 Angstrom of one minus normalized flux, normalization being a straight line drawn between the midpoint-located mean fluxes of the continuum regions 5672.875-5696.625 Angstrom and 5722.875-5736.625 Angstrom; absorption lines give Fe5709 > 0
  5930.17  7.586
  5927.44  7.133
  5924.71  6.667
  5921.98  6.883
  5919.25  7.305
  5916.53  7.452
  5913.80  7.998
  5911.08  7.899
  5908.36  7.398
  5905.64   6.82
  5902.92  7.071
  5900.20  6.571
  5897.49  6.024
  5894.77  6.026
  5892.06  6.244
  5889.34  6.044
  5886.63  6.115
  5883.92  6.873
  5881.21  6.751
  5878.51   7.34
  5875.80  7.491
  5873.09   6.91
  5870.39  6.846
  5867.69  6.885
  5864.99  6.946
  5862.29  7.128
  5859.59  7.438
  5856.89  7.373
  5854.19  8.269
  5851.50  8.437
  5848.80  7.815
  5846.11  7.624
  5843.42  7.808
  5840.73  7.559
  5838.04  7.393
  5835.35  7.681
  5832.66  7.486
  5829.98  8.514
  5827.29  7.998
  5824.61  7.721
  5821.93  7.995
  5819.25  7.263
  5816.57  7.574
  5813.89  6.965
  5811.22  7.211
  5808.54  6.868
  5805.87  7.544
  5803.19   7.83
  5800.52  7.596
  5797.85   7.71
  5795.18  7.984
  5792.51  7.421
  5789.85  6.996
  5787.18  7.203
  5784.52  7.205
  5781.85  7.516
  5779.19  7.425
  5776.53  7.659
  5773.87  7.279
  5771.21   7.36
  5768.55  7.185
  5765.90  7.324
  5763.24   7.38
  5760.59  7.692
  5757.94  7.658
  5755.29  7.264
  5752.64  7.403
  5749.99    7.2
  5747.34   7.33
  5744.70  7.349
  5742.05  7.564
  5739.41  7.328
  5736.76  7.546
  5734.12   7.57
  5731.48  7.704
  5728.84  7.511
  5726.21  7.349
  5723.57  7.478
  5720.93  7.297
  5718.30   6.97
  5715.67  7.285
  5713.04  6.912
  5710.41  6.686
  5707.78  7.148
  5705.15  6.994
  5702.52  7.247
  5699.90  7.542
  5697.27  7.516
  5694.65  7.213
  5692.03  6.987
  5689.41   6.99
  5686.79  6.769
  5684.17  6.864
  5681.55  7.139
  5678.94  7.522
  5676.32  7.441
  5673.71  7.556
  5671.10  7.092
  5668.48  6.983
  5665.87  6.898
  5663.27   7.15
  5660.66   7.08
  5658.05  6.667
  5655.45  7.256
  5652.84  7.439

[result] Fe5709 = 0.7 Angstrom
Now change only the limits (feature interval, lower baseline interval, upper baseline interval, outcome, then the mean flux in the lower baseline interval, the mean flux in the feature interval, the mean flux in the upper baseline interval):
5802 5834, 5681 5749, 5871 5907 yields -3.2 Angstrom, 7.24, 7.58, 6.64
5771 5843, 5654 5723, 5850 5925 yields -4.5 Angstrom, 7.13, 7.52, 7.05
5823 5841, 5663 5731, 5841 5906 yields -1.8 Angstrom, 7.18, 7.78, 7.05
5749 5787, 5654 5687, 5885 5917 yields -2.2 Angstrom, 7.12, 7.39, 6.79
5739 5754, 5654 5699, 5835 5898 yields -0.5 Angstrom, 7.13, 7.36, 7.13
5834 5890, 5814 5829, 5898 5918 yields 1.5 Angstrom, 7.67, 7.29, 7.26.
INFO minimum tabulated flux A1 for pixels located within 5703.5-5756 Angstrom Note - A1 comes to 6.686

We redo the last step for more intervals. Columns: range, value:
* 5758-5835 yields 6.868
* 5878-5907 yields 6.024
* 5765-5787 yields 7.185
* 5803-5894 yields 6.044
